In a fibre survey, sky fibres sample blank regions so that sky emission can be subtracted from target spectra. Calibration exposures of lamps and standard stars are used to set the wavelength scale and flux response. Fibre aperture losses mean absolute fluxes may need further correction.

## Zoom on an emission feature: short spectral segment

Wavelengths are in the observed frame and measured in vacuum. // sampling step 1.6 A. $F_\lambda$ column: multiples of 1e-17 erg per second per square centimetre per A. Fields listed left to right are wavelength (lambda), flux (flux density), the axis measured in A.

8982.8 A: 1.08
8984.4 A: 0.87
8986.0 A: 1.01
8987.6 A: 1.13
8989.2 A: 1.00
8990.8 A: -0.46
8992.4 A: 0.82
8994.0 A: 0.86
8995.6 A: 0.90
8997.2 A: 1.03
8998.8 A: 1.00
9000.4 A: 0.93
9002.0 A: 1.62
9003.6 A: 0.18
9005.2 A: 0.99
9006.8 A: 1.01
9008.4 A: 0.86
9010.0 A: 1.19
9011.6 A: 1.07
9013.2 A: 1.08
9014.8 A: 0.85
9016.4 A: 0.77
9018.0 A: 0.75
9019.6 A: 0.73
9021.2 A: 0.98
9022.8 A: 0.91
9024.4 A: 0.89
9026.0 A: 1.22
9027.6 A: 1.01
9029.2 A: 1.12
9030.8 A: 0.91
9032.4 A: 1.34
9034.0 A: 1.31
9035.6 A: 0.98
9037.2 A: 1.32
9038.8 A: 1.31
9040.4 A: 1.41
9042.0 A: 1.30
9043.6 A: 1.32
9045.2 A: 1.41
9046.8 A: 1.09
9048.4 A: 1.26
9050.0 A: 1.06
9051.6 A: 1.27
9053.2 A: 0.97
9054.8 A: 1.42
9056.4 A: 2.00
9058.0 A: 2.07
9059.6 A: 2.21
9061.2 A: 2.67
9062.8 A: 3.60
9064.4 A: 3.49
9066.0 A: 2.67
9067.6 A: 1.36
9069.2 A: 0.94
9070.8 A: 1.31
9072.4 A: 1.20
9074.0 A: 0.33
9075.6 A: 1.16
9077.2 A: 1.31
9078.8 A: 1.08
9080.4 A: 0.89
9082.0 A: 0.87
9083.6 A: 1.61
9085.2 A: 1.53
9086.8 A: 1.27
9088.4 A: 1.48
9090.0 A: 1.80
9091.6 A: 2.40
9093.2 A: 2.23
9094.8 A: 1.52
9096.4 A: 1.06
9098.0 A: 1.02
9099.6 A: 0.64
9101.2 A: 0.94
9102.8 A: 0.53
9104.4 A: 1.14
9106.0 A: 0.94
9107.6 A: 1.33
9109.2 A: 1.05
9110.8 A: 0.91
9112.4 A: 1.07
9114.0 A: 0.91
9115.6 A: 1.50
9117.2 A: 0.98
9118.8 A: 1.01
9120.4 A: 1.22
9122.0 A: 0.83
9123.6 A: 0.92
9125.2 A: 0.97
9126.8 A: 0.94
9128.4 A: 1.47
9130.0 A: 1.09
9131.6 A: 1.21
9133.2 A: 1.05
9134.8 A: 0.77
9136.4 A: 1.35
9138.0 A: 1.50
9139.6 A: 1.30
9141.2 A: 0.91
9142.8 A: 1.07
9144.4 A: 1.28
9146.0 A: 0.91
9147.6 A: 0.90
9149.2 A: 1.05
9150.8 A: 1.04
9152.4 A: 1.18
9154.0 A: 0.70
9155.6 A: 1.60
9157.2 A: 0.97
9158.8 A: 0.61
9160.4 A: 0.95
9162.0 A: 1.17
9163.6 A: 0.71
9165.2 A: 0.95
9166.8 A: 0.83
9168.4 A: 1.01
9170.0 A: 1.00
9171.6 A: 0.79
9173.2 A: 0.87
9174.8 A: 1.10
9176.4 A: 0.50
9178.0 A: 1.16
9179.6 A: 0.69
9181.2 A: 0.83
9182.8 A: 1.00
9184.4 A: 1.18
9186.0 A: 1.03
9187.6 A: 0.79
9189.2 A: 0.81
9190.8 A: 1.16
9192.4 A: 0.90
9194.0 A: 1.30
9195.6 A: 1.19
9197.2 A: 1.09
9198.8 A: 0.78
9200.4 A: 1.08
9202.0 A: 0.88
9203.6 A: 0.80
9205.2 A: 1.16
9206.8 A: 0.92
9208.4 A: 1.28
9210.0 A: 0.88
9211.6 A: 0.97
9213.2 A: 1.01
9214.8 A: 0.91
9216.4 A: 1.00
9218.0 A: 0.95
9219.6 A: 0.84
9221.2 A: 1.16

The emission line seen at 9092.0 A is [N II]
